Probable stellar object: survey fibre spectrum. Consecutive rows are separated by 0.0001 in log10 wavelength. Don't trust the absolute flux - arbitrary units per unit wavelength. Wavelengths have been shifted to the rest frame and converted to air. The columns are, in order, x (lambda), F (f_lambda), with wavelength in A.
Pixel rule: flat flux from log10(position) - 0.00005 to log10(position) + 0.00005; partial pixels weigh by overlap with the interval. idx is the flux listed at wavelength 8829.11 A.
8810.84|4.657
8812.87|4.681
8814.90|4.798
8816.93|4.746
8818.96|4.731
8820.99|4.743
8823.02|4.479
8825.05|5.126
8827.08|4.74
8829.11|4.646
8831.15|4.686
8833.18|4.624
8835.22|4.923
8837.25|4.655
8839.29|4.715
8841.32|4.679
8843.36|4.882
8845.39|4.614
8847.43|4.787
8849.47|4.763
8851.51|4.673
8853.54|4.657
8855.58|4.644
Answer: 4.646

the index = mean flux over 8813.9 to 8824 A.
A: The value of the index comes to 4.7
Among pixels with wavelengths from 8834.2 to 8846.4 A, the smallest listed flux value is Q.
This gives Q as 4.614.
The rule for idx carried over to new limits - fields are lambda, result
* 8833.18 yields 4.624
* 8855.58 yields 4.644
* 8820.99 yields 4.743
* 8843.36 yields 4.882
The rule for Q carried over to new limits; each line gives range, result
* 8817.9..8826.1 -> 4.479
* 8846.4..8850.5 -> 4.763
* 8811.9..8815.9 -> 4.681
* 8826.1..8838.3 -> 4.624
